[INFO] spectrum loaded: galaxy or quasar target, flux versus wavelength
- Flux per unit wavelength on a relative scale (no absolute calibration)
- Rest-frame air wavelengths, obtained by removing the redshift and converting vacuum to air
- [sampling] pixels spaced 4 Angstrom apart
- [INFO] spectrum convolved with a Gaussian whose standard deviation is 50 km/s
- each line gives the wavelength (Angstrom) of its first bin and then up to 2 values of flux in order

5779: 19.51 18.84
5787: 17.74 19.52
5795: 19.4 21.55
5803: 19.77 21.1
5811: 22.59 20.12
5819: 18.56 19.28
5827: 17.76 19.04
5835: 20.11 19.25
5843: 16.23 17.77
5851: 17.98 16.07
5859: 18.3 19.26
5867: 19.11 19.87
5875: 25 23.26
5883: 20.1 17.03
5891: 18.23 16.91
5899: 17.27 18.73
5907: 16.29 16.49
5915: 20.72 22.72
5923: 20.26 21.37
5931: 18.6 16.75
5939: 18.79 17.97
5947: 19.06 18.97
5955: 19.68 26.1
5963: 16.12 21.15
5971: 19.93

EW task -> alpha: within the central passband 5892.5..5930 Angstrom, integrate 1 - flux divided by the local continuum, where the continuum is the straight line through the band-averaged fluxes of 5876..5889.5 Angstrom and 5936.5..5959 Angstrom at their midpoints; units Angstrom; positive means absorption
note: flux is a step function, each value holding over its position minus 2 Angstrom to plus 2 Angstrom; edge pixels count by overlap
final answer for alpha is 1.96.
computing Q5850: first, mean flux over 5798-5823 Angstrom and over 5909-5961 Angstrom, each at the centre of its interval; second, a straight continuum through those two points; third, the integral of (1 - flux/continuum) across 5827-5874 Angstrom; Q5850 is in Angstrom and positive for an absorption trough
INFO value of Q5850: 3.93 Angstrom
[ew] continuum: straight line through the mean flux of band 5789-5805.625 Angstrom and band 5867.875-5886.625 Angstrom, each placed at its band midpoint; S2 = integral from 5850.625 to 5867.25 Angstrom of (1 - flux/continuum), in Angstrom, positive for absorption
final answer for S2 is 2.4 Angstrom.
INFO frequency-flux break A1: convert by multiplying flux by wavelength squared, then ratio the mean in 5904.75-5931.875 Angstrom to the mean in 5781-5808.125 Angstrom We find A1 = 1.04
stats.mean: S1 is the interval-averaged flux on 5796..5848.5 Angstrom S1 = 19.5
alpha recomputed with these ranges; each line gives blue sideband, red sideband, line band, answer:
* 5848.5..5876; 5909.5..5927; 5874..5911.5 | 1.7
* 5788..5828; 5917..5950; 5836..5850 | 1.3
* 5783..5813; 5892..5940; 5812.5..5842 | 1.0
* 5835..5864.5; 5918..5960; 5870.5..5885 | -2.9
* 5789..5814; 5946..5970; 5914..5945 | 1.0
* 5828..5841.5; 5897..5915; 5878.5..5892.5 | -1.0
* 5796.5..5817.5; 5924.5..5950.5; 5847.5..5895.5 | 1.4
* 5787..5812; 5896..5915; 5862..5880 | -2.8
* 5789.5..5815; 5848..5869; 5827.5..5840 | 0.0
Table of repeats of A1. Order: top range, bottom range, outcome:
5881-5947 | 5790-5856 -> 1.00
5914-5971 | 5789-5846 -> 1.06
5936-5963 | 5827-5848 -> 1.11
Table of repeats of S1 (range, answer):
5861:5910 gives 19.2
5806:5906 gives 19.1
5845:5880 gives 19.5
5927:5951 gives 18.6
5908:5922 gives 19.7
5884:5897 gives 17.6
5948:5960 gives 21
